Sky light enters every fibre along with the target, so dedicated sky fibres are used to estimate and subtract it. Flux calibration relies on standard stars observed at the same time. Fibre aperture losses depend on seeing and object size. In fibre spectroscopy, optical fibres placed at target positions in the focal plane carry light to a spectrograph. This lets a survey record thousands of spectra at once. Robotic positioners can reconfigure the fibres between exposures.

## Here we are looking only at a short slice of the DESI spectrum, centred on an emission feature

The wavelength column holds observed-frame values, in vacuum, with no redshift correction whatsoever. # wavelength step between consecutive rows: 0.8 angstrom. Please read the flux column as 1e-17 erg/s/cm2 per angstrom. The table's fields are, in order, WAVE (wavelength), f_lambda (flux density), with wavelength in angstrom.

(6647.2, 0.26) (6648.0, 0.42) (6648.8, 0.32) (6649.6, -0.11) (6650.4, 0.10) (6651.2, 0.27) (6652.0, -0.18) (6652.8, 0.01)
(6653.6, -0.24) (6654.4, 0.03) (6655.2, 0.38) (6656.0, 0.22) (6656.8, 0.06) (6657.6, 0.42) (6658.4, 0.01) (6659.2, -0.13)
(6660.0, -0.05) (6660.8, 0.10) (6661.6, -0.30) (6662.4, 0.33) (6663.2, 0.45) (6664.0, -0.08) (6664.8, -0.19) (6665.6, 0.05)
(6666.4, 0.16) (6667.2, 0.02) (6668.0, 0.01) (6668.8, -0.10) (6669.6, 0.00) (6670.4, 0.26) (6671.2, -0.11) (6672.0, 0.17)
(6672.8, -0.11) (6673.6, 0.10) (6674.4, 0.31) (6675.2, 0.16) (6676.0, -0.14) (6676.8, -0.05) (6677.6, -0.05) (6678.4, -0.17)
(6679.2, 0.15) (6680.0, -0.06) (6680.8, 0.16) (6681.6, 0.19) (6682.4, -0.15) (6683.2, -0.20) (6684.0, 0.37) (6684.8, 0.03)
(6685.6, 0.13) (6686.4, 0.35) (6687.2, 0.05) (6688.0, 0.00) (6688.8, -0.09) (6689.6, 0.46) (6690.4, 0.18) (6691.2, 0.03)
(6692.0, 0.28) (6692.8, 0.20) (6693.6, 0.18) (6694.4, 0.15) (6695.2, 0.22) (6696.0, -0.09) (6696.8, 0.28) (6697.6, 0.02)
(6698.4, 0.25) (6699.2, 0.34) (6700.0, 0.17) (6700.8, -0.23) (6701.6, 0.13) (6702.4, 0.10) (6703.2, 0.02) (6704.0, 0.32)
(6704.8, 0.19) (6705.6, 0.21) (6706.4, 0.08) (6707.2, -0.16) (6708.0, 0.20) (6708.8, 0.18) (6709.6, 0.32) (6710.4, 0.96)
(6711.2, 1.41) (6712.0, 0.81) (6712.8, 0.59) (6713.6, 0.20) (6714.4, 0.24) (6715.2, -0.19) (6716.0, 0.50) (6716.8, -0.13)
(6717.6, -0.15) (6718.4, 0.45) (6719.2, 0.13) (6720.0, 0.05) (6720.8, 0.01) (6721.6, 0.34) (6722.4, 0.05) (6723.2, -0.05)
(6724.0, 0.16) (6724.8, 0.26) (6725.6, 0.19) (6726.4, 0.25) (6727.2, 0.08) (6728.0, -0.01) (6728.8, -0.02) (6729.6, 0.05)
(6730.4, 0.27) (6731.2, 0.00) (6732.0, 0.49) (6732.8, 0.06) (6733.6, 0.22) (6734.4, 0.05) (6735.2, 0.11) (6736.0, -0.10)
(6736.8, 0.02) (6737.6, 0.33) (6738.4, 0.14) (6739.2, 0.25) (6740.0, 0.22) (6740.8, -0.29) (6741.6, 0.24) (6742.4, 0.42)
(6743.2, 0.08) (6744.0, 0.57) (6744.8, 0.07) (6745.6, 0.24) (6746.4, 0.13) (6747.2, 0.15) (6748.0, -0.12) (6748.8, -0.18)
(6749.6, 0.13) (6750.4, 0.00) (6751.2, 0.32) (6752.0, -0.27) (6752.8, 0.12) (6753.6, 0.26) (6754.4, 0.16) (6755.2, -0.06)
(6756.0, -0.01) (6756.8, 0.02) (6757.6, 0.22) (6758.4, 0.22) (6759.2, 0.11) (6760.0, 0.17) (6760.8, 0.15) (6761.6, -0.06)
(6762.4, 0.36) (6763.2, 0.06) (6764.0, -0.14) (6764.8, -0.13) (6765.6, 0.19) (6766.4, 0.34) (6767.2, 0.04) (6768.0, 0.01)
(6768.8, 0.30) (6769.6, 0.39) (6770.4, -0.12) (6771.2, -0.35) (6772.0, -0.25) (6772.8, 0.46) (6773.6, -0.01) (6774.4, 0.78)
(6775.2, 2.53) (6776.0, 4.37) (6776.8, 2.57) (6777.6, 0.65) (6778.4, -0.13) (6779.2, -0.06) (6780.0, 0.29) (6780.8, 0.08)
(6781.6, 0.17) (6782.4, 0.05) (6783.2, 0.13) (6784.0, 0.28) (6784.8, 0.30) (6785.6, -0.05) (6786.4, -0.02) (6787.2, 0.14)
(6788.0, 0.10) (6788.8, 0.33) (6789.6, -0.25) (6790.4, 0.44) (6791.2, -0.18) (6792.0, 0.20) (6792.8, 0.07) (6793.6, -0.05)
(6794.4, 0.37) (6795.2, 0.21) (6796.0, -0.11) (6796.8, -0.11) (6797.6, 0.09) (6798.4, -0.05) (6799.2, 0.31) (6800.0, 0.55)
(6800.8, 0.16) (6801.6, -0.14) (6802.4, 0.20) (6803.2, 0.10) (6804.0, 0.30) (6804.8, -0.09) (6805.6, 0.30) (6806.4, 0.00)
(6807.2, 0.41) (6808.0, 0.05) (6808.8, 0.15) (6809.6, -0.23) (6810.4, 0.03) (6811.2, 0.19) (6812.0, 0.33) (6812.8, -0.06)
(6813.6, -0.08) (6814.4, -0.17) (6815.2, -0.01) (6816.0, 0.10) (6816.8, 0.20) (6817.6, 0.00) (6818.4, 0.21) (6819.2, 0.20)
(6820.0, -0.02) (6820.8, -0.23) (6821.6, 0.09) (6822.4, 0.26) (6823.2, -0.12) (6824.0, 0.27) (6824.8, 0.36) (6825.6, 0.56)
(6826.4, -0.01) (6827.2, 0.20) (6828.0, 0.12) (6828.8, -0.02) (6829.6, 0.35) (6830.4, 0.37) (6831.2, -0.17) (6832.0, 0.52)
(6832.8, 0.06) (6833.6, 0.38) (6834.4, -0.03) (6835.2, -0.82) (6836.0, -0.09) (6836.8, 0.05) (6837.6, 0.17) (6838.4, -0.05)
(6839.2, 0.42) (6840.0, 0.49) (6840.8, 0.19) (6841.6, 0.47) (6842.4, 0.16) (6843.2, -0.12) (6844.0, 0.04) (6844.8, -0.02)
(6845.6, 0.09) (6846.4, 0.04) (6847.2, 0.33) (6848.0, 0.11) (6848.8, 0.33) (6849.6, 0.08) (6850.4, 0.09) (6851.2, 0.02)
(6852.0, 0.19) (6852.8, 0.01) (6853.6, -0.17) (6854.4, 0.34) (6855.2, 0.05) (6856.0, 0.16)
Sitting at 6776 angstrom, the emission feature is [O III]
